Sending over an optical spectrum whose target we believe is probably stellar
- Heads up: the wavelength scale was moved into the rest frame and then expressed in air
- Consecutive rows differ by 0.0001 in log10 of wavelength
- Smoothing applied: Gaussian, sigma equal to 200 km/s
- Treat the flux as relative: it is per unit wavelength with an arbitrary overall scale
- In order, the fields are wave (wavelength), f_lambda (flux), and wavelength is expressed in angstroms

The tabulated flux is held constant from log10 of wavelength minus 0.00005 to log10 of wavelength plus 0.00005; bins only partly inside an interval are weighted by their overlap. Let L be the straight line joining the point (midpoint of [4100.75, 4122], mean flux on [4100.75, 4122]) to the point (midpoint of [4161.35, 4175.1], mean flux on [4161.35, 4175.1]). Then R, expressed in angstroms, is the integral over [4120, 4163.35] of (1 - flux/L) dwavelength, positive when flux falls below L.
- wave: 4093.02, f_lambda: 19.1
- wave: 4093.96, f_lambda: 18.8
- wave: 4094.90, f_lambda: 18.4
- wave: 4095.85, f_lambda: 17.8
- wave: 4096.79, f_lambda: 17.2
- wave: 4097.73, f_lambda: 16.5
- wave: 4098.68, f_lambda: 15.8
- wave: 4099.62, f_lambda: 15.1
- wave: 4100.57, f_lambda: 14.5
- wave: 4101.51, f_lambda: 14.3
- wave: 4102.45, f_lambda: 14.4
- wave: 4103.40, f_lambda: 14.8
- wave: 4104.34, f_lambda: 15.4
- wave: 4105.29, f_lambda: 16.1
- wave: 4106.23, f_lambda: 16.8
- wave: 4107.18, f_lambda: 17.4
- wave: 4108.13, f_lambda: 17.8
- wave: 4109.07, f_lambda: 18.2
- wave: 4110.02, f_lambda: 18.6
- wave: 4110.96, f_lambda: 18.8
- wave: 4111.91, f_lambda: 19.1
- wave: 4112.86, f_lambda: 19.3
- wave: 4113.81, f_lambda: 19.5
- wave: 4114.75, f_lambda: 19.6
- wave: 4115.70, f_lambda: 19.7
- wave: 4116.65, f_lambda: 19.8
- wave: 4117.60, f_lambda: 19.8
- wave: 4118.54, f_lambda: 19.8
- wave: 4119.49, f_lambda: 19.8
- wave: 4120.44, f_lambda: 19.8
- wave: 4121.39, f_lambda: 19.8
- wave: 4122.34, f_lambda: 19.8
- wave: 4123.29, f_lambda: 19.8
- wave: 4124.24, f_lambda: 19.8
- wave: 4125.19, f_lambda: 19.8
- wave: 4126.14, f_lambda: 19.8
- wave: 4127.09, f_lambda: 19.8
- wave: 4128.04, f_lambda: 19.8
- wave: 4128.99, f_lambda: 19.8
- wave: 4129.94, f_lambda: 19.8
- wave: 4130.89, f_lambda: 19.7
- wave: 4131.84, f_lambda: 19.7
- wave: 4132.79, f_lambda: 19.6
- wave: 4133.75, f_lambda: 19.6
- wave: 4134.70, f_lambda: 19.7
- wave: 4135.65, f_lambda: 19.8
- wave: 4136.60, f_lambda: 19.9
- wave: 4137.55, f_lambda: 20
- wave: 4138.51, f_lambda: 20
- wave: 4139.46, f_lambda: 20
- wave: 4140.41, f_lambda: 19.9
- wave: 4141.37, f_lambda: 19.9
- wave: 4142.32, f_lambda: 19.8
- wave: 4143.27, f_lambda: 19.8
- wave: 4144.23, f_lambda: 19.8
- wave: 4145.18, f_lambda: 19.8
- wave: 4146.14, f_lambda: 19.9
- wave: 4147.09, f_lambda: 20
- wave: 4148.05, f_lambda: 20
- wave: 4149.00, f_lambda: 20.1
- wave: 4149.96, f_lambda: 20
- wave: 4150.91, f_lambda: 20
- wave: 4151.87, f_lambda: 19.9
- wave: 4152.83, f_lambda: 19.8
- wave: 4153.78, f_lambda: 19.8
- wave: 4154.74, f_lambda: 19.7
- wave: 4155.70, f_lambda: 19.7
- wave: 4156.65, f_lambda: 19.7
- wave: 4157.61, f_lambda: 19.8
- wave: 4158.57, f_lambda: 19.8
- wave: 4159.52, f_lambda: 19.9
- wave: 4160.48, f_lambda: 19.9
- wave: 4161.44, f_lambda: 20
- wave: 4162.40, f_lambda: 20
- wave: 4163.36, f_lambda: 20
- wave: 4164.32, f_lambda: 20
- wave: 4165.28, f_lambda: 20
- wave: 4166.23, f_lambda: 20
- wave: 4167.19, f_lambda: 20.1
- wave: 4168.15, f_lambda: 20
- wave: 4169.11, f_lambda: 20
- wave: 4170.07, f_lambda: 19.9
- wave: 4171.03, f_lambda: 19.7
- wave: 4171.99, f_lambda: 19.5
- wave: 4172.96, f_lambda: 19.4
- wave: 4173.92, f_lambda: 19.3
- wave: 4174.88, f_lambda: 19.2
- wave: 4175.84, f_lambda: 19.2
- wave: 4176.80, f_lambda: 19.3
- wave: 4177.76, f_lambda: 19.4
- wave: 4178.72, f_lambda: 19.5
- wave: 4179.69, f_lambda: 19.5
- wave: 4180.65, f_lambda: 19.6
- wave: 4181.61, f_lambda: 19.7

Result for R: -1.9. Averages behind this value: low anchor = 18.1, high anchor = 19.8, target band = 19.8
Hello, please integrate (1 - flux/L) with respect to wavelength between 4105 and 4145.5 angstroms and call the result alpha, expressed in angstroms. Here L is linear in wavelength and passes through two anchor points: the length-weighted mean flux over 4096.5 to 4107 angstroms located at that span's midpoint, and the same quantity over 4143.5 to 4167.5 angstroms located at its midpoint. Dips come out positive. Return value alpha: -4.6 angstroms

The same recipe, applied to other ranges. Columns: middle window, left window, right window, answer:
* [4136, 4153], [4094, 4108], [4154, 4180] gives -1.3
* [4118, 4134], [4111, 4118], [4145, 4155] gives -0.1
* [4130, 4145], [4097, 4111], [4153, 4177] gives -1.4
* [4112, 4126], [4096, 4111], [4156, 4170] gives -2.0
